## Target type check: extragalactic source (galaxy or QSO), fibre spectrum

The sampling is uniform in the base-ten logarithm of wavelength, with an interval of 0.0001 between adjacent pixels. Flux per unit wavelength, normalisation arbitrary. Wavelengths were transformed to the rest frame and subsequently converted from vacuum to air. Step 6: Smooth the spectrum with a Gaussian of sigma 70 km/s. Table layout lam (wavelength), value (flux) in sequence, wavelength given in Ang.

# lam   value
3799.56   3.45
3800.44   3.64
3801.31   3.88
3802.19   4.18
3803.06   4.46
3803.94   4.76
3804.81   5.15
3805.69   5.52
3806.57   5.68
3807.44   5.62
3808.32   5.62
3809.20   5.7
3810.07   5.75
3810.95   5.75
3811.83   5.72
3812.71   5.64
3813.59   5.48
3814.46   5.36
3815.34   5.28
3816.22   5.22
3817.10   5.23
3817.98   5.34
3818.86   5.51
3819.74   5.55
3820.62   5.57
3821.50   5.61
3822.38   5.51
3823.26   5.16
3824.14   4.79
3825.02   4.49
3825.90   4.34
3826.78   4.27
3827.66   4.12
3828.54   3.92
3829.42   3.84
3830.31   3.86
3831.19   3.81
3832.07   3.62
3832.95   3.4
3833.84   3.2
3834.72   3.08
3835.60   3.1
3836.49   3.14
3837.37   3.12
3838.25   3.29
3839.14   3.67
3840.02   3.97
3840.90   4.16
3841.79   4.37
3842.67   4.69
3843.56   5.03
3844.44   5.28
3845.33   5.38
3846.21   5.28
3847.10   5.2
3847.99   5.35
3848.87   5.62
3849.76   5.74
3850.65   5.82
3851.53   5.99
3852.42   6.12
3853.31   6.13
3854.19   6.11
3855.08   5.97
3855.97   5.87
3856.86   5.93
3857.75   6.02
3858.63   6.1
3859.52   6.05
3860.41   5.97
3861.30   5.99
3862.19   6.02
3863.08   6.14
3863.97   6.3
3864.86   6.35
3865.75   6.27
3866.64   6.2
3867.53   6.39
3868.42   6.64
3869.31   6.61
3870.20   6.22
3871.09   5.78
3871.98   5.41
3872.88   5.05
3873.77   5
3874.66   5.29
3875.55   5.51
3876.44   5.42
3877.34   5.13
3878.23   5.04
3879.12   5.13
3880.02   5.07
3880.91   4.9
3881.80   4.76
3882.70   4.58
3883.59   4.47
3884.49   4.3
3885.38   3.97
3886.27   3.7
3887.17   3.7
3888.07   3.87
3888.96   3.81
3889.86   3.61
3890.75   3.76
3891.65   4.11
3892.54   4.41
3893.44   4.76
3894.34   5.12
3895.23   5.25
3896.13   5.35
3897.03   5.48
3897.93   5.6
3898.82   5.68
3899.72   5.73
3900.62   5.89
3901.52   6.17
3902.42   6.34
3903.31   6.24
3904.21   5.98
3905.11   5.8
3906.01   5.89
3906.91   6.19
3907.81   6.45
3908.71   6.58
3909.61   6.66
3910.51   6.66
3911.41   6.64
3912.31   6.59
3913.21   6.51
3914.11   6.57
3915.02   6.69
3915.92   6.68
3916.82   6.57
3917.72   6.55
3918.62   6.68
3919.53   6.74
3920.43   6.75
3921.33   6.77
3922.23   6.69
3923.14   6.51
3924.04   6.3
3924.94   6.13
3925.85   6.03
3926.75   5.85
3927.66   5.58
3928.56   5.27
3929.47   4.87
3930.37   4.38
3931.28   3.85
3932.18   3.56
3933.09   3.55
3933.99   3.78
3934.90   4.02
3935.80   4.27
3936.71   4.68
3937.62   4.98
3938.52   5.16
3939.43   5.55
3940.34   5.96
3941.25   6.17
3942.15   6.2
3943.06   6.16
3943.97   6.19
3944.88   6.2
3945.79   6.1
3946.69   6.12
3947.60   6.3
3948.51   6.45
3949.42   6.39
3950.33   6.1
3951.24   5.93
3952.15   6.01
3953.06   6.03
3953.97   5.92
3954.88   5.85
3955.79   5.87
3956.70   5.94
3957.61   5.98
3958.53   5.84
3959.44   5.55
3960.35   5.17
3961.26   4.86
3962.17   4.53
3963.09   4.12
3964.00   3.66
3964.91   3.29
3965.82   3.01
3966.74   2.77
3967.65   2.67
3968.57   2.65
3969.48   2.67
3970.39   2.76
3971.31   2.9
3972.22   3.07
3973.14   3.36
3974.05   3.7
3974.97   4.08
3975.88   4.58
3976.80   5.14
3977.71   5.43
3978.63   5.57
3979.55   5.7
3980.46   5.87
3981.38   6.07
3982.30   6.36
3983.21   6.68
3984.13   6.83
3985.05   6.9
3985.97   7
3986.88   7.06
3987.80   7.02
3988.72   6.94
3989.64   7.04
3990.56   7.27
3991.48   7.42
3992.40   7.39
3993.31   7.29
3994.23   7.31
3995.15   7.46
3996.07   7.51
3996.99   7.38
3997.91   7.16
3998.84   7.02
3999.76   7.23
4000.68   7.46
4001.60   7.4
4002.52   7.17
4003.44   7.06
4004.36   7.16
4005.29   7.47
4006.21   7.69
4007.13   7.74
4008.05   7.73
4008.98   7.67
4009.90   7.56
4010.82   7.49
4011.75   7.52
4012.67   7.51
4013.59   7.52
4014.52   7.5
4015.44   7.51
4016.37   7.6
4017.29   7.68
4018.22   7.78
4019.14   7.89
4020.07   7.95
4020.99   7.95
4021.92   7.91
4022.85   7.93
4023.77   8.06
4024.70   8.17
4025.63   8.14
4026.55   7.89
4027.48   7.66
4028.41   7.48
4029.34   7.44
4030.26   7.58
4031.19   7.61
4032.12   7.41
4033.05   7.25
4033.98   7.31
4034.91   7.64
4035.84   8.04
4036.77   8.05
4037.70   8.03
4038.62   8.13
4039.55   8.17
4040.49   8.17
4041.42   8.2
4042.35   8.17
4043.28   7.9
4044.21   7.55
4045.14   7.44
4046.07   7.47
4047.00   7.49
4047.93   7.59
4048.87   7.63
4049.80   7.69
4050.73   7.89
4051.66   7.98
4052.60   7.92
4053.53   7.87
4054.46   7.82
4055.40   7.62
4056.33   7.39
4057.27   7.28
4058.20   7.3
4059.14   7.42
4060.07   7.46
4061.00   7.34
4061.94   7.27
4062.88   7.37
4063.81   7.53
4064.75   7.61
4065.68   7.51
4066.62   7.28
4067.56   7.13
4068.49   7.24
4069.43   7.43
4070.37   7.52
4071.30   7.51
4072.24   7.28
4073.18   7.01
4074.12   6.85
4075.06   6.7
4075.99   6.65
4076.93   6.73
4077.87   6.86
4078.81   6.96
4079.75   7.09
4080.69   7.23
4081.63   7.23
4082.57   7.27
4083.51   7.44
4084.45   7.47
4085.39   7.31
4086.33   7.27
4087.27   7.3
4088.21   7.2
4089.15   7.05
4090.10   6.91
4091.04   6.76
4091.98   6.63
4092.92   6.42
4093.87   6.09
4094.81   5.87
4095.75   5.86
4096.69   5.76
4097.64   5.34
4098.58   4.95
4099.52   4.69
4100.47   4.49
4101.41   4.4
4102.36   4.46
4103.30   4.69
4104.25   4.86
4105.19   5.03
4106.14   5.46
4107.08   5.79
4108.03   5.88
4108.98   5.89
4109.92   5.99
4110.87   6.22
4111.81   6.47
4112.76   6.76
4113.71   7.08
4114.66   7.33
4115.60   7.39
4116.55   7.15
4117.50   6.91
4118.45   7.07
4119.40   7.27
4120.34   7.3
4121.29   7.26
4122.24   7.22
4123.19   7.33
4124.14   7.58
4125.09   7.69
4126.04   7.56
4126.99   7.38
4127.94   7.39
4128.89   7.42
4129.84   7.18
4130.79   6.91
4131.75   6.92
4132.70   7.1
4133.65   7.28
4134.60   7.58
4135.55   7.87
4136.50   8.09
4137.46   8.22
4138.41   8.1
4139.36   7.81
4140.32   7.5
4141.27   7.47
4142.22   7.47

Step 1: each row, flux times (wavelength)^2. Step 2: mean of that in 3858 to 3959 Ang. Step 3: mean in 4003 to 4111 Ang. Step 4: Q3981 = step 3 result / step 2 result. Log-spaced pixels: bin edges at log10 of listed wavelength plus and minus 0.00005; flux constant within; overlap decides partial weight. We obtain 1.37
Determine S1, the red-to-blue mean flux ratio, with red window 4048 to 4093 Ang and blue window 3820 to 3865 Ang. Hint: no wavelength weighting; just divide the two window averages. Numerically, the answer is 1.48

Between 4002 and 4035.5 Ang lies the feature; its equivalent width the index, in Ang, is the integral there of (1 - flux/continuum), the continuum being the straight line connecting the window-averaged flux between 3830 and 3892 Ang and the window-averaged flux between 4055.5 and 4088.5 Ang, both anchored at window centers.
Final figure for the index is -4.8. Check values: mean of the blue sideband 5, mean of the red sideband 7.25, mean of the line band 7.63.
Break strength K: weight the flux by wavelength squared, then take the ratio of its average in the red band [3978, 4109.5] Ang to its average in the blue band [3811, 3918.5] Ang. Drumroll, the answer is 1.48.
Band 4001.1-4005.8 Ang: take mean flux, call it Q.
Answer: 7.26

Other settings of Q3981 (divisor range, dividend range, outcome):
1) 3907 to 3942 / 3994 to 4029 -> 1.37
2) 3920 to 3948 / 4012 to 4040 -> 1.48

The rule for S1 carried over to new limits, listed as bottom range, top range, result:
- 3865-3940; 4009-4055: 1.42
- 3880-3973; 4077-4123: 1.22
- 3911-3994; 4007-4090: 1.36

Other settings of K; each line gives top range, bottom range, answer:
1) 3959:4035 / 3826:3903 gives 1.38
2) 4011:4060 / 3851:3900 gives 1.57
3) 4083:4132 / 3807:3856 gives 1.53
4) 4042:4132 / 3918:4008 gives 1.28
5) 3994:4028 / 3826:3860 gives 1.75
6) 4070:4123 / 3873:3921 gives 1.31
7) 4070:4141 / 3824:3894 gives 1.55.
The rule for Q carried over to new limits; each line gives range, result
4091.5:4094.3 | 6.38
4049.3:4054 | 7.88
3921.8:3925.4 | 6.4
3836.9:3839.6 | 3.37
